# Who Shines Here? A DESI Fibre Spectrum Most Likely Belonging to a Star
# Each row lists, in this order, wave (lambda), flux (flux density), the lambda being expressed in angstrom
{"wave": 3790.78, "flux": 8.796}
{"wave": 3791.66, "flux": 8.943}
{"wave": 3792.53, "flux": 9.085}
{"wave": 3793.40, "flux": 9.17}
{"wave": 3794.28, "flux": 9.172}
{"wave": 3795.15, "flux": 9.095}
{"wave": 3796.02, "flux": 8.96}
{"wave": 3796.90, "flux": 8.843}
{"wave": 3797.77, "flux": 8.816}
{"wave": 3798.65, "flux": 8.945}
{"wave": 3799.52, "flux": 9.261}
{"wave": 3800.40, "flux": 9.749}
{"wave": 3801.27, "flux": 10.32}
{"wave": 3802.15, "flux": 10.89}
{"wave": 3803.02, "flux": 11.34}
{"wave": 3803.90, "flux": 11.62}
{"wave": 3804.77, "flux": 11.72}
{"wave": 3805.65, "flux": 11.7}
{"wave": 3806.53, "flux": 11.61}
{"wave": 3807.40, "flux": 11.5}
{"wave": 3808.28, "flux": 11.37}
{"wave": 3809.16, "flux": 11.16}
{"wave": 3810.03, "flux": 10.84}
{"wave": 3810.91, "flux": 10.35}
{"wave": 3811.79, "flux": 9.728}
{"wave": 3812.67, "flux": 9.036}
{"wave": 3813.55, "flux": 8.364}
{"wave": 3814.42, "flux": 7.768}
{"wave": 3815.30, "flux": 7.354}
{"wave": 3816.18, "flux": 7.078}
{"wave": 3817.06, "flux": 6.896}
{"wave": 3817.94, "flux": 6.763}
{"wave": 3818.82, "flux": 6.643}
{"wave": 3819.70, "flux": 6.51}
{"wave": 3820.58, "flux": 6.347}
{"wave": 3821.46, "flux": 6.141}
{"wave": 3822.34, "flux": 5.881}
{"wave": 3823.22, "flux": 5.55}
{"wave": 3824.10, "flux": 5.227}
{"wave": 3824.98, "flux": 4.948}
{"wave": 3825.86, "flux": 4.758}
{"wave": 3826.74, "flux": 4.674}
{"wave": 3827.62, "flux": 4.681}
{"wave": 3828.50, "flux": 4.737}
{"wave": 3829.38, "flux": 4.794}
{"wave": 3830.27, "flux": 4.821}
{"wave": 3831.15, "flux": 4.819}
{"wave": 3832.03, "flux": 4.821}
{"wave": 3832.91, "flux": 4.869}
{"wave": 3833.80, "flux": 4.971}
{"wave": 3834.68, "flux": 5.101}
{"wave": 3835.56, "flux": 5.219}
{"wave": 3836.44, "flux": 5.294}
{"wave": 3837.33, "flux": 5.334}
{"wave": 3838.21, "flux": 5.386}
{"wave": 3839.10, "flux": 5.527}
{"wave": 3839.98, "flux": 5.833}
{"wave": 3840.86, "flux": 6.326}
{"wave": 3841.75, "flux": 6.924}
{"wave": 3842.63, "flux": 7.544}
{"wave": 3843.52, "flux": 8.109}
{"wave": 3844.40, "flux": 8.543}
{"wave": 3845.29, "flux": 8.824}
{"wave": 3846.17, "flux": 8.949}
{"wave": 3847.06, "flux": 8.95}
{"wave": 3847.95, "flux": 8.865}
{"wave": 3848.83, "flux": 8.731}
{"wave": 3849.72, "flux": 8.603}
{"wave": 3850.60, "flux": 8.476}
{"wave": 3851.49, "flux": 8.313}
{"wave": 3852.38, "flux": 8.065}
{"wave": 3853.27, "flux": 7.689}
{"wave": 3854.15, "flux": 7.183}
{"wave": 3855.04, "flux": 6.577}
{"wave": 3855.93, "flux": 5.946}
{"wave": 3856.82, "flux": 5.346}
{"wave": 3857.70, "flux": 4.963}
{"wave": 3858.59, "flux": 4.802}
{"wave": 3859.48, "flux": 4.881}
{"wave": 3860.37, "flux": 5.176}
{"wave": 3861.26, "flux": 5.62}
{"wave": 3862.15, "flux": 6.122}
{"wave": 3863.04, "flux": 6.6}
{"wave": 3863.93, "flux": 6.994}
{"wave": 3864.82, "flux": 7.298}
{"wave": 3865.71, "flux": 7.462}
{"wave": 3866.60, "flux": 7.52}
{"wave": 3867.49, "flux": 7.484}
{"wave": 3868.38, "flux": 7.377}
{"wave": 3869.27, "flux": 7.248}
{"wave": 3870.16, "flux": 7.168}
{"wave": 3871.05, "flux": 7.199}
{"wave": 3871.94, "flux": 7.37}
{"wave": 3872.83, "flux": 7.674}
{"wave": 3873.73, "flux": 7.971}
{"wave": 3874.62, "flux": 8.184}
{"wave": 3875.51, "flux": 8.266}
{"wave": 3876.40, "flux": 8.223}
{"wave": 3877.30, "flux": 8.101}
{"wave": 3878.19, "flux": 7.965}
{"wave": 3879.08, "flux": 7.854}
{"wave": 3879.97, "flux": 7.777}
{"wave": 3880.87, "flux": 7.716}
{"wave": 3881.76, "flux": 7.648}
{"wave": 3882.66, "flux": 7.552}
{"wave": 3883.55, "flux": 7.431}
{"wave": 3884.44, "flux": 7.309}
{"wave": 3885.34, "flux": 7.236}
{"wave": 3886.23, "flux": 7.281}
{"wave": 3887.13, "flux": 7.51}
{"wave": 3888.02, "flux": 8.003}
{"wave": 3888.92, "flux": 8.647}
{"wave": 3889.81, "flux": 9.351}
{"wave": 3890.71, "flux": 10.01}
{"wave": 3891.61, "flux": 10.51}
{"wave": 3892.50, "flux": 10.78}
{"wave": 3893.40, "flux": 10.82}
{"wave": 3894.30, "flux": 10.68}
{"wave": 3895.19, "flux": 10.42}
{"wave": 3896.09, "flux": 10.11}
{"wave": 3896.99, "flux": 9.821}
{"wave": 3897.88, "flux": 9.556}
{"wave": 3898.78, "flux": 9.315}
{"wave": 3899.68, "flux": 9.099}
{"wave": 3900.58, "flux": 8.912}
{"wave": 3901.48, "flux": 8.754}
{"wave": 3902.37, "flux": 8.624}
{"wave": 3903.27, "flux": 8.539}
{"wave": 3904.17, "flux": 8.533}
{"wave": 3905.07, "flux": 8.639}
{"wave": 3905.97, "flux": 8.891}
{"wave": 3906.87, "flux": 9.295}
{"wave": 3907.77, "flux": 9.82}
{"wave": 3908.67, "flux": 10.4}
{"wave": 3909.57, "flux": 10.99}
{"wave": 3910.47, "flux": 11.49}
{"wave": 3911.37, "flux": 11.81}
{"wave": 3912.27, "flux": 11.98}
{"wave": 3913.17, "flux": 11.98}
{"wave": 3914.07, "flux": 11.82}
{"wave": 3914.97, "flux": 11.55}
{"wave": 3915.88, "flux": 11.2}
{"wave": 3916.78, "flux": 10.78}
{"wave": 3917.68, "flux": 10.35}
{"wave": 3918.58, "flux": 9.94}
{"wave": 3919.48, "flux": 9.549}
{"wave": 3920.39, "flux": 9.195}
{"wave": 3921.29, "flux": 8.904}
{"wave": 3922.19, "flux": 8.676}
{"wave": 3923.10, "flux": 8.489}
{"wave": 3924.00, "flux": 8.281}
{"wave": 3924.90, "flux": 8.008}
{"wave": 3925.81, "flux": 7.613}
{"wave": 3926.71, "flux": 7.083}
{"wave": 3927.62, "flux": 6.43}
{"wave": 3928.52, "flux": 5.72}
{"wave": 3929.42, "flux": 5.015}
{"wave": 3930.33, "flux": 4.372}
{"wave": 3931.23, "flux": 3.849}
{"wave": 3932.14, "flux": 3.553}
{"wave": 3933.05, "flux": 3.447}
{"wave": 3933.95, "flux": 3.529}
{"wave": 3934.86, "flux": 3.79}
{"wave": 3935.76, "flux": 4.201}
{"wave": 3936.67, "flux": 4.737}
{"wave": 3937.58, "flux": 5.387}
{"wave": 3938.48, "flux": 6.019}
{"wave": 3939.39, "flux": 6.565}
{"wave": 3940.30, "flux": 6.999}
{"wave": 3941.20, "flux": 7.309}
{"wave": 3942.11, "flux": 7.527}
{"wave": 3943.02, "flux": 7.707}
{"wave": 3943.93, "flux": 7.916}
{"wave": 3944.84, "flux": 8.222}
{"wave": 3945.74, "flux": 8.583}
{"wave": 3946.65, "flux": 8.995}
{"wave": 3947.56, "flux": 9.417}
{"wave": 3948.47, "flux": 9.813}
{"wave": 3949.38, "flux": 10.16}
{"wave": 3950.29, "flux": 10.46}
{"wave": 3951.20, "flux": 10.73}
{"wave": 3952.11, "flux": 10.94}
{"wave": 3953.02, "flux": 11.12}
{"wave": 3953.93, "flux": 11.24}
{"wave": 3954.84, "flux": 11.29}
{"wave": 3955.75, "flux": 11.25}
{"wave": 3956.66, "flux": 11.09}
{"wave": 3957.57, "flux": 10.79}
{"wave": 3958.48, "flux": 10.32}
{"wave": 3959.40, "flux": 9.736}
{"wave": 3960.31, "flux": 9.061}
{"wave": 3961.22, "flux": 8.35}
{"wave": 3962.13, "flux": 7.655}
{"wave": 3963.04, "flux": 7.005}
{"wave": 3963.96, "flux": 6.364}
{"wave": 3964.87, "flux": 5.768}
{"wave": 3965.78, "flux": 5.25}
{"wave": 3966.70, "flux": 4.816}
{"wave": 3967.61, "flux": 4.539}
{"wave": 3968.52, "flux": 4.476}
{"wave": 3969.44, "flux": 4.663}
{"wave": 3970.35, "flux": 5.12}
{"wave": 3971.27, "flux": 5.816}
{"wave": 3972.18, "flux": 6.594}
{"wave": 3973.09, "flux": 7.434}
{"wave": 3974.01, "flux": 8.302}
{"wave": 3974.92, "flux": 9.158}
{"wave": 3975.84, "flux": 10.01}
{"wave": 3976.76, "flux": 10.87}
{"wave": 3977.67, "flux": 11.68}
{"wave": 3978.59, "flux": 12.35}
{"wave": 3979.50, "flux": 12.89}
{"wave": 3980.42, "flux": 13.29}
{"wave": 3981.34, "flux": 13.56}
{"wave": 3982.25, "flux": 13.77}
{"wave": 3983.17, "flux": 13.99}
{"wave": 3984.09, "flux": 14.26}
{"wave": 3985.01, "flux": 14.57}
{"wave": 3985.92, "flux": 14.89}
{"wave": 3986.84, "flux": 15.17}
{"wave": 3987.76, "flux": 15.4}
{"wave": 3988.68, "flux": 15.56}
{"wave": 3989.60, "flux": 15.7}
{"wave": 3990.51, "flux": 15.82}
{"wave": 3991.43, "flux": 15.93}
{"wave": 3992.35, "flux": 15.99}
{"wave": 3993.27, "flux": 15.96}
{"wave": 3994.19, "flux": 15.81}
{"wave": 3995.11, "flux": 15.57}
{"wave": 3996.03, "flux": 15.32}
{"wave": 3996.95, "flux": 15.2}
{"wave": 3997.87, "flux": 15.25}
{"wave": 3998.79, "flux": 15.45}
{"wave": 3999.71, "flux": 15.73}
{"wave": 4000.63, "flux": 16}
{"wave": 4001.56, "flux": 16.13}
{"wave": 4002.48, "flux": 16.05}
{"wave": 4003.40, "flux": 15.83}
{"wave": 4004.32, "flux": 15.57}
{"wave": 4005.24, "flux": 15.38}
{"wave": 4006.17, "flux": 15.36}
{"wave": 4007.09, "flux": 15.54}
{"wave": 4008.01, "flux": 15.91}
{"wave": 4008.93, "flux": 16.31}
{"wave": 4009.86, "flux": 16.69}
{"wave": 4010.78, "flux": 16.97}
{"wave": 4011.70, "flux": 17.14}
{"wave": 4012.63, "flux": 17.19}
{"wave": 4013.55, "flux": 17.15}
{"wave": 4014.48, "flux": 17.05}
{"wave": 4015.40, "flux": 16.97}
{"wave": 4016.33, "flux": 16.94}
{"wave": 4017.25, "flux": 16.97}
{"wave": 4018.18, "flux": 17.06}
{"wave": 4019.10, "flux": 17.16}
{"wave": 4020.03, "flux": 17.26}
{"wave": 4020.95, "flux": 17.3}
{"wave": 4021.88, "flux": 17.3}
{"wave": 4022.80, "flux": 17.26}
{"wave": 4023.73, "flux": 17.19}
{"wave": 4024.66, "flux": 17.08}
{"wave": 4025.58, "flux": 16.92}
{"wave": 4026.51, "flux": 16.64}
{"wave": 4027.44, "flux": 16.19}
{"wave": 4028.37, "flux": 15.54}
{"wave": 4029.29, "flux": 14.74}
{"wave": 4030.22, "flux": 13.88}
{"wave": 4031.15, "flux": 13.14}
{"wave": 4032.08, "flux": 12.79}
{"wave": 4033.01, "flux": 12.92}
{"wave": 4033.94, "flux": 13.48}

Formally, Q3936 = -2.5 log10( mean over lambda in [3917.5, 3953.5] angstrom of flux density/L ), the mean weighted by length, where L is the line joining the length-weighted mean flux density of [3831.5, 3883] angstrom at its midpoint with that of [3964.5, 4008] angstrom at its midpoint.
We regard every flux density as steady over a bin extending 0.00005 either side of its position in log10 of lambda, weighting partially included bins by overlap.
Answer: 0.36 mag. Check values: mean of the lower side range 7.01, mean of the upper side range 12.6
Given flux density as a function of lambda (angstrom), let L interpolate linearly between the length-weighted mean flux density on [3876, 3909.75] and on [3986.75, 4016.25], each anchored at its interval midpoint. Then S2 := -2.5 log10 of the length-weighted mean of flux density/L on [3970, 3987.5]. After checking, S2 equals 0.274 mag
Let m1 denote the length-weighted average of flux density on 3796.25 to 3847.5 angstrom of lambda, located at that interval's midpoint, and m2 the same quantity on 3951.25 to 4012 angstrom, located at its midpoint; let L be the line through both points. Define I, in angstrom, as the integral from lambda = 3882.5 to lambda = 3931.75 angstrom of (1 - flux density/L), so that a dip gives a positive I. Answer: 4.9 angstrom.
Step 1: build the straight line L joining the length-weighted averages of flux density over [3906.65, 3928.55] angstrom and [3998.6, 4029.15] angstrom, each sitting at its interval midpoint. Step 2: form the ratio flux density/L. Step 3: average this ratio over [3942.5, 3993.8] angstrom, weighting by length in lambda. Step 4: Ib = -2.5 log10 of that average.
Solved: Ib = 0.28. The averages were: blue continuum 9.73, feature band 10.4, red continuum 16.5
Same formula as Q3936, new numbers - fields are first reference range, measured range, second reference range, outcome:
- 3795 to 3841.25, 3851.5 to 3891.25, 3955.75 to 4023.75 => 0.26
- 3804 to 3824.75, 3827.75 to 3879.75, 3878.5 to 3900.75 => 0.27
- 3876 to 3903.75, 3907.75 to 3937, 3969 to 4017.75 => 0.26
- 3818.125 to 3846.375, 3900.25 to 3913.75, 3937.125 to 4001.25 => -0.17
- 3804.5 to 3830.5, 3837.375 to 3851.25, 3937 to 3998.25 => 0.07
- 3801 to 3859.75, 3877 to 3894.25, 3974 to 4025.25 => 0.18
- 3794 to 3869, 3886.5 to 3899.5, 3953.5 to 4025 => 0.00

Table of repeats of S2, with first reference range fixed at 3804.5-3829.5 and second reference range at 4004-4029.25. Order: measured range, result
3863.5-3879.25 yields 0.312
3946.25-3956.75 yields 0.289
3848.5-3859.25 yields 0.315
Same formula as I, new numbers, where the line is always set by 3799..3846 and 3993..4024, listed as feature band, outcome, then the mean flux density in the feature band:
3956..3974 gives 8.9 angstrom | 7.17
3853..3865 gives 4.1 angstrom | 6.04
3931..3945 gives 7.9 angstrom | 5.65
